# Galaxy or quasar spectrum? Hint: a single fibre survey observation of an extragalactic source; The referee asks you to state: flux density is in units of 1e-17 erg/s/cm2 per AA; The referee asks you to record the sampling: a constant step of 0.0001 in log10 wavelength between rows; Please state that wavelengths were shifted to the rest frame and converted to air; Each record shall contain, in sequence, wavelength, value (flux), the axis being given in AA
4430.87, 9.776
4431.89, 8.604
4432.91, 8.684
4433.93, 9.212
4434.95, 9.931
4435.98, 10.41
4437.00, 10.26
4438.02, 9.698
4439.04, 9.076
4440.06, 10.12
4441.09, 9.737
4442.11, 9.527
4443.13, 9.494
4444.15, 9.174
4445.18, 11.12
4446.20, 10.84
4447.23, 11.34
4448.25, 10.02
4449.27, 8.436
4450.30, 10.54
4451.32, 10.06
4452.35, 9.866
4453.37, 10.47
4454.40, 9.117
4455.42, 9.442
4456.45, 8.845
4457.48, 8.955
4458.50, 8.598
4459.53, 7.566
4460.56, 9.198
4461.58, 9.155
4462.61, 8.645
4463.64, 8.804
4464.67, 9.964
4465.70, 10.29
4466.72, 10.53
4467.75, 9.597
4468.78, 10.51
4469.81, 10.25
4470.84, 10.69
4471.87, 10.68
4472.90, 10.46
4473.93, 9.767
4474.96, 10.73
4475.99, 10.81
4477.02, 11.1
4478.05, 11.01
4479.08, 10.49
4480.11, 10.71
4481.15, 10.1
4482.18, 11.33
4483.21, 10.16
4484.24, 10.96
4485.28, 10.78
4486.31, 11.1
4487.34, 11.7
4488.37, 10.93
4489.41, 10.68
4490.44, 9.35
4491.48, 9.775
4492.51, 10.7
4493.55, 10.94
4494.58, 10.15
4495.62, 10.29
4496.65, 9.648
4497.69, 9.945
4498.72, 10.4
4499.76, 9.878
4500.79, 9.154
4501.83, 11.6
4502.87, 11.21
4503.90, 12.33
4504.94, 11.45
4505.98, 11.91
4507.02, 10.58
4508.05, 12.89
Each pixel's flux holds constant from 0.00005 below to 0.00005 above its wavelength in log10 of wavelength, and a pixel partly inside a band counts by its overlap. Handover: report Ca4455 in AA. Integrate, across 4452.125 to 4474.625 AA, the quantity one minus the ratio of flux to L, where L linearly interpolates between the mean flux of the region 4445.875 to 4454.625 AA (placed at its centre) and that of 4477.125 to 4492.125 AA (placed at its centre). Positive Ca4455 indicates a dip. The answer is 1.5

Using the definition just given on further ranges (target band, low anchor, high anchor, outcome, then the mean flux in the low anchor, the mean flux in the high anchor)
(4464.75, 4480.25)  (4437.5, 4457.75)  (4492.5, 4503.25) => -0.66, 9.8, 10.3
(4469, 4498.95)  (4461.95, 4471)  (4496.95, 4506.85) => -0.58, 9.87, 10.8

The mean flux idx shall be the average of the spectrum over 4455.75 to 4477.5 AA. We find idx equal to 9.76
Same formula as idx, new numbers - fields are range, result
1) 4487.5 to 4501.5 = 10.2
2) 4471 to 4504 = 10.6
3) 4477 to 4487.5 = 10.8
